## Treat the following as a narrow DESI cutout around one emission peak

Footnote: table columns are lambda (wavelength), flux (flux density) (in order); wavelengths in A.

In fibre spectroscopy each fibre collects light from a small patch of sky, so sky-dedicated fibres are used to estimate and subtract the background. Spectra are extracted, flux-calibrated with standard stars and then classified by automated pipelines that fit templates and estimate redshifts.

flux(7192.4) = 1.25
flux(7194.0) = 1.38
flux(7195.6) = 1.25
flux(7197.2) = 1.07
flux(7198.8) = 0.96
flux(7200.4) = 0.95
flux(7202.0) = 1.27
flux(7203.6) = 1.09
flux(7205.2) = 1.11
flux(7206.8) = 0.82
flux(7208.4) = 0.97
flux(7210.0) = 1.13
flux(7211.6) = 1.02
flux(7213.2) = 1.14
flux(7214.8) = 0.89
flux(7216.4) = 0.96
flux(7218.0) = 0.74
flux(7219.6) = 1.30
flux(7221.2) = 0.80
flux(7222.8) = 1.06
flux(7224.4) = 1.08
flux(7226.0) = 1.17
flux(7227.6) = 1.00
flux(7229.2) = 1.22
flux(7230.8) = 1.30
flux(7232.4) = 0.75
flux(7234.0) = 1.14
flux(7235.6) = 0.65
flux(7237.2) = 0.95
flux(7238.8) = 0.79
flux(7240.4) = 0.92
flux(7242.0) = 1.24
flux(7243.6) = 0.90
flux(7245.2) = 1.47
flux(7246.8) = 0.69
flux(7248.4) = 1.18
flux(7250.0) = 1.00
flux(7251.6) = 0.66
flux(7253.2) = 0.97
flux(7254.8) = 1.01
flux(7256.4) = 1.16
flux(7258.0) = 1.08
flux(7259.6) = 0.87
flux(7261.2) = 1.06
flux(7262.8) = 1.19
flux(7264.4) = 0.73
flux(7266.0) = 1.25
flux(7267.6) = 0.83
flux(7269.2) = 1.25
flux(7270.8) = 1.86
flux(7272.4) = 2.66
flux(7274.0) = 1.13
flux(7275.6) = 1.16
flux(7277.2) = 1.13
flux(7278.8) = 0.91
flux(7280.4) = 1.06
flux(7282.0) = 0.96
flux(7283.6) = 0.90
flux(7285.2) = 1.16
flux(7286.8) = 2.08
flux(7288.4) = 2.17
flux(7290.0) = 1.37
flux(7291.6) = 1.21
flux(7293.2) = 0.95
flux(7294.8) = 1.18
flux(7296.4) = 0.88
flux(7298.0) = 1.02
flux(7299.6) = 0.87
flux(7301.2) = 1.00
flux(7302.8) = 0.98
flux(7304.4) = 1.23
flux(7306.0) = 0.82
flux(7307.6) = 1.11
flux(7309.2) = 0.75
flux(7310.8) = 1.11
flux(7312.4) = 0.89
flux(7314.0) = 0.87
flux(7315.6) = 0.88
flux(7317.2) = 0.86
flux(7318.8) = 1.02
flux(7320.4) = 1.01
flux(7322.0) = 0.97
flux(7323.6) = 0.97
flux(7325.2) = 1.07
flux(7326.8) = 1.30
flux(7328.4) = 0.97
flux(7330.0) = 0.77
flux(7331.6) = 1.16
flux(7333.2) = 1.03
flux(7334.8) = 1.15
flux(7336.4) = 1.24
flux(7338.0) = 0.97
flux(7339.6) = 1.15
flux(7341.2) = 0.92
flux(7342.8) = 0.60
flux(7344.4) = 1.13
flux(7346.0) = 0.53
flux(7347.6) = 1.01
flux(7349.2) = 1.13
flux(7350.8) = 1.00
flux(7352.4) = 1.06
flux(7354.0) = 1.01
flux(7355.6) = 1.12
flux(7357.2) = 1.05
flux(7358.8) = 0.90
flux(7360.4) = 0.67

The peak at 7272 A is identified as [S II]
